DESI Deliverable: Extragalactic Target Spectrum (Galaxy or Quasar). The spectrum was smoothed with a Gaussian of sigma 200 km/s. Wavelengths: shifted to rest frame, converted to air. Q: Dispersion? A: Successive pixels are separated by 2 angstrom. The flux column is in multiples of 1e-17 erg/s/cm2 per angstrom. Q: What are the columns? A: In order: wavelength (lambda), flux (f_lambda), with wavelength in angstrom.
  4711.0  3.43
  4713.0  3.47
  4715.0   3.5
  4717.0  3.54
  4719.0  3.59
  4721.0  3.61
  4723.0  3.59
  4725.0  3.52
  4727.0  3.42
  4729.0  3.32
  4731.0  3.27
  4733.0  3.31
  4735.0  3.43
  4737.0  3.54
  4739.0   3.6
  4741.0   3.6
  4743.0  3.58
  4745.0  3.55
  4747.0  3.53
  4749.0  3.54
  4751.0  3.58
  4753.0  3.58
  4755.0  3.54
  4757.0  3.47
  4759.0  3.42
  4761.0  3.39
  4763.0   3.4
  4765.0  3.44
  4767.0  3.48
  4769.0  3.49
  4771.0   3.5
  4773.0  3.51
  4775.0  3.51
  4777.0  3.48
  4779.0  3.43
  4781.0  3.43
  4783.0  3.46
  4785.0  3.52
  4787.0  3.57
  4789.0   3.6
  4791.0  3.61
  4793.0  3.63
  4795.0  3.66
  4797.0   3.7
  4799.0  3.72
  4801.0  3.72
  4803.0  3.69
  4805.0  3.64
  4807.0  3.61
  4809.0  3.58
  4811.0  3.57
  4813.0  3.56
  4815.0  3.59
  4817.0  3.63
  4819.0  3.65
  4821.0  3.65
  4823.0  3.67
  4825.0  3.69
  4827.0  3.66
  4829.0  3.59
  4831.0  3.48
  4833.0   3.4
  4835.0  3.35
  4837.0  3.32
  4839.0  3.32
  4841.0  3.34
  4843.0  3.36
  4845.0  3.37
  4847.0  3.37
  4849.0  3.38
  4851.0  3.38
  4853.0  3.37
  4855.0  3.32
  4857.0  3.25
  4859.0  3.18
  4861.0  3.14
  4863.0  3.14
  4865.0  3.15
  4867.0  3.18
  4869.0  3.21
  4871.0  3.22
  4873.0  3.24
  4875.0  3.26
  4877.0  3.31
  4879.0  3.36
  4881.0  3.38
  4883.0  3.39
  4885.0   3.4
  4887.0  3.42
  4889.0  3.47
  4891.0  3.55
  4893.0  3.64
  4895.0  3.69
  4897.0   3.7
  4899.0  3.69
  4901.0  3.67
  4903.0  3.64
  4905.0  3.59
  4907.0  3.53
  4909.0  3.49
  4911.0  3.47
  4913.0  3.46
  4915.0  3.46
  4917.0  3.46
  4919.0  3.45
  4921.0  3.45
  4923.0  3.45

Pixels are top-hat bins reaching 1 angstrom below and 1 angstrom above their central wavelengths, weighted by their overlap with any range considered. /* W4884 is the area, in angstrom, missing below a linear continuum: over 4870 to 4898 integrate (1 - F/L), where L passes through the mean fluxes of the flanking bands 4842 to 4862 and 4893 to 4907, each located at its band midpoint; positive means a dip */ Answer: 0.9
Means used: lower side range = 3.31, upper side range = 3.65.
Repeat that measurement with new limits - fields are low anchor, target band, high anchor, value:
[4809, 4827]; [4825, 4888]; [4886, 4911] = 4.72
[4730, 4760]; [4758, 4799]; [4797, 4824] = 0.65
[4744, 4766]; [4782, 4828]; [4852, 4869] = -3.60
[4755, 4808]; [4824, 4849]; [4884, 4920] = 0.76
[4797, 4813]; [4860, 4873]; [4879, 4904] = 1.44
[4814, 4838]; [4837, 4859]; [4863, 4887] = 0.61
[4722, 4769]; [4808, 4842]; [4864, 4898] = -1.05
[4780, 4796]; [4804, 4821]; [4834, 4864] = -0.73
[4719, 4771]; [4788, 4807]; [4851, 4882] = -1.53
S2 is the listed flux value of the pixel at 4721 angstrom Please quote 3.61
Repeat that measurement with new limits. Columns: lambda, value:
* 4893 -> 3.64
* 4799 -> 3.72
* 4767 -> 3.48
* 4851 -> 3.38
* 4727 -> 3.42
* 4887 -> 3.42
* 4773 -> 3.51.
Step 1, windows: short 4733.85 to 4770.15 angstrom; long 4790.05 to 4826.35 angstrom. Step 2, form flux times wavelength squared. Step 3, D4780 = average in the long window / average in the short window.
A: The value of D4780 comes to 1.06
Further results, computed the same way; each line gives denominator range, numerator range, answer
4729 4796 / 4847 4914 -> 1.02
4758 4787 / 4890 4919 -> 1.09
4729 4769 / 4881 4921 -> 1.08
